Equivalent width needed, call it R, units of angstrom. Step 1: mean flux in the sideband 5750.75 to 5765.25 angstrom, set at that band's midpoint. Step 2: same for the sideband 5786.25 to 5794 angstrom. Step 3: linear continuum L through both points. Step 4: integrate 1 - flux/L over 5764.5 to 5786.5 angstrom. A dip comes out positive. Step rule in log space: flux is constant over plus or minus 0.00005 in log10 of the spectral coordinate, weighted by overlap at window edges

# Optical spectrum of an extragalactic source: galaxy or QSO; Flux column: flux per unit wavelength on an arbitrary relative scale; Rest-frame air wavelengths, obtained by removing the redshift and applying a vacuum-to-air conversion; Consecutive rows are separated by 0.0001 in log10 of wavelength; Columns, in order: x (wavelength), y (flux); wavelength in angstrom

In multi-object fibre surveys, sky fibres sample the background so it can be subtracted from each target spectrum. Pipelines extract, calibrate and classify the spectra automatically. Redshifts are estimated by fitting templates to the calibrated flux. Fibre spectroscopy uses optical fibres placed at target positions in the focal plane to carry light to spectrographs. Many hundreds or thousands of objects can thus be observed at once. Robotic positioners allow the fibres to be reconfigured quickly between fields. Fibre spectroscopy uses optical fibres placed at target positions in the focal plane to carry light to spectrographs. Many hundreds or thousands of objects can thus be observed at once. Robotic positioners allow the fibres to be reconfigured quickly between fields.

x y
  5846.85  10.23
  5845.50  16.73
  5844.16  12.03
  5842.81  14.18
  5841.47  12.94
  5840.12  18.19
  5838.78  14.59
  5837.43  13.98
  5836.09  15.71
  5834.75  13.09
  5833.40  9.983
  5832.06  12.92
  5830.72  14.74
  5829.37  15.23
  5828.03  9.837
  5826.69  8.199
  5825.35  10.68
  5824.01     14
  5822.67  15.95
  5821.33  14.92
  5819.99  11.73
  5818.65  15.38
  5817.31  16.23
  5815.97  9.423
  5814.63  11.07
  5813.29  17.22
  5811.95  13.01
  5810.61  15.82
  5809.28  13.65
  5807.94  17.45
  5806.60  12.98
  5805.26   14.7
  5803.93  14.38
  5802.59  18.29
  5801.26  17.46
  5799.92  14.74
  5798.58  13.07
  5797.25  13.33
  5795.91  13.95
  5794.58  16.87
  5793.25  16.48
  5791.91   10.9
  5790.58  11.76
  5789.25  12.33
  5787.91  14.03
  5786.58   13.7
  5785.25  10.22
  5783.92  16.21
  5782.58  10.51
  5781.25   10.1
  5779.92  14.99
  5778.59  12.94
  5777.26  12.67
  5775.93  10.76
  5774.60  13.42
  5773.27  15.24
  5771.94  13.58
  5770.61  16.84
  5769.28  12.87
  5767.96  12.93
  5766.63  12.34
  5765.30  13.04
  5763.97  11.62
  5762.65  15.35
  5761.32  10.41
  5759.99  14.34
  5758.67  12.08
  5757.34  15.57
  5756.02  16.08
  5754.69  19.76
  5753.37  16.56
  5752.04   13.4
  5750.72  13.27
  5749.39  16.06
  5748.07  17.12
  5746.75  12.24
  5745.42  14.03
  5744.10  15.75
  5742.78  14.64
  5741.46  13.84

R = 1.1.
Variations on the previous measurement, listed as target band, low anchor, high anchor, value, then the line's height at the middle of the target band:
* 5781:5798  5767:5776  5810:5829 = 0.5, 13.6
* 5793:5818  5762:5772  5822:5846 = -2.2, 13.5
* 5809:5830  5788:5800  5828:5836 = 0.0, 13.3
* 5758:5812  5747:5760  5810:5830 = 2.3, 14.4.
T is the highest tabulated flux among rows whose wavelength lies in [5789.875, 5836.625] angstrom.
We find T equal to 18.29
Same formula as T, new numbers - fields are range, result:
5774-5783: 14.99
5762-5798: 16.87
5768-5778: 16.84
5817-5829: 16.23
